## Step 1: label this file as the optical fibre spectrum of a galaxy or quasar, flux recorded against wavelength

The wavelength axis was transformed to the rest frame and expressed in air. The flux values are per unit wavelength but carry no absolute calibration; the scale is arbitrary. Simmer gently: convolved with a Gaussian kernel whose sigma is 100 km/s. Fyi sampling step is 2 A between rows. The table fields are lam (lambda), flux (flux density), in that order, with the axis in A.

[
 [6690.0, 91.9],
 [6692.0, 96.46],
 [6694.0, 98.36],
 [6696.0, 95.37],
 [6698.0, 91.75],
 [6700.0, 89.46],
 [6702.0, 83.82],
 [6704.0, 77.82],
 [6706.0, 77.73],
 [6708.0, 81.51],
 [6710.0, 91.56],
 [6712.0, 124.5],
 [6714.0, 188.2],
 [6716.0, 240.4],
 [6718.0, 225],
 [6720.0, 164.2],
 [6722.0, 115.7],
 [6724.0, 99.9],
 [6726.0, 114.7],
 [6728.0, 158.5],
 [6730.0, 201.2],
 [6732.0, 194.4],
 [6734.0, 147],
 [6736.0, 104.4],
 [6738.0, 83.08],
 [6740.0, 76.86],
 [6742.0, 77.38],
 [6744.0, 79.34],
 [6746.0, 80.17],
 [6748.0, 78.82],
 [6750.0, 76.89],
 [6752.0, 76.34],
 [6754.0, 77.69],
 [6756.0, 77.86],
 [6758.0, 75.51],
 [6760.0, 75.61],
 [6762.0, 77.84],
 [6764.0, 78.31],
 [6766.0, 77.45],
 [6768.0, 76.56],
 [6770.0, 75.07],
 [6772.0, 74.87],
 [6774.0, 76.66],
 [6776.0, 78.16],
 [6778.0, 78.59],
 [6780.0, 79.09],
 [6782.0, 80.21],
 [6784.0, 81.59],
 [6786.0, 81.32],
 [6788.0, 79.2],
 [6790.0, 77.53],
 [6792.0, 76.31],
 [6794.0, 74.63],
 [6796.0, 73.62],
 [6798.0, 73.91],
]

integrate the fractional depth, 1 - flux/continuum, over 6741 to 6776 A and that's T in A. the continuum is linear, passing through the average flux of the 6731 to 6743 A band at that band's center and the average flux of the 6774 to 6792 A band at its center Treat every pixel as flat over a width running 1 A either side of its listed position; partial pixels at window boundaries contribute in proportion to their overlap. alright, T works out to 7.2 A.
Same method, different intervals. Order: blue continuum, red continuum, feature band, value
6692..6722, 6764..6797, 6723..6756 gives -1.0 A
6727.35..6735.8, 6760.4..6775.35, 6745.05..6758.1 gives 4.4 A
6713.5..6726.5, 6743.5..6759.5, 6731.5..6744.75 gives 1.2 A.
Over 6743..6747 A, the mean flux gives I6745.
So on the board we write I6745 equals 79.8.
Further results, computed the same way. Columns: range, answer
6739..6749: 78.5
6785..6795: 77.8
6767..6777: 76.3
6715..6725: 169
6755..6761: 76.3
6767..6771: 75.8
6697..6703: 88.3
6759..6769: 77.2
